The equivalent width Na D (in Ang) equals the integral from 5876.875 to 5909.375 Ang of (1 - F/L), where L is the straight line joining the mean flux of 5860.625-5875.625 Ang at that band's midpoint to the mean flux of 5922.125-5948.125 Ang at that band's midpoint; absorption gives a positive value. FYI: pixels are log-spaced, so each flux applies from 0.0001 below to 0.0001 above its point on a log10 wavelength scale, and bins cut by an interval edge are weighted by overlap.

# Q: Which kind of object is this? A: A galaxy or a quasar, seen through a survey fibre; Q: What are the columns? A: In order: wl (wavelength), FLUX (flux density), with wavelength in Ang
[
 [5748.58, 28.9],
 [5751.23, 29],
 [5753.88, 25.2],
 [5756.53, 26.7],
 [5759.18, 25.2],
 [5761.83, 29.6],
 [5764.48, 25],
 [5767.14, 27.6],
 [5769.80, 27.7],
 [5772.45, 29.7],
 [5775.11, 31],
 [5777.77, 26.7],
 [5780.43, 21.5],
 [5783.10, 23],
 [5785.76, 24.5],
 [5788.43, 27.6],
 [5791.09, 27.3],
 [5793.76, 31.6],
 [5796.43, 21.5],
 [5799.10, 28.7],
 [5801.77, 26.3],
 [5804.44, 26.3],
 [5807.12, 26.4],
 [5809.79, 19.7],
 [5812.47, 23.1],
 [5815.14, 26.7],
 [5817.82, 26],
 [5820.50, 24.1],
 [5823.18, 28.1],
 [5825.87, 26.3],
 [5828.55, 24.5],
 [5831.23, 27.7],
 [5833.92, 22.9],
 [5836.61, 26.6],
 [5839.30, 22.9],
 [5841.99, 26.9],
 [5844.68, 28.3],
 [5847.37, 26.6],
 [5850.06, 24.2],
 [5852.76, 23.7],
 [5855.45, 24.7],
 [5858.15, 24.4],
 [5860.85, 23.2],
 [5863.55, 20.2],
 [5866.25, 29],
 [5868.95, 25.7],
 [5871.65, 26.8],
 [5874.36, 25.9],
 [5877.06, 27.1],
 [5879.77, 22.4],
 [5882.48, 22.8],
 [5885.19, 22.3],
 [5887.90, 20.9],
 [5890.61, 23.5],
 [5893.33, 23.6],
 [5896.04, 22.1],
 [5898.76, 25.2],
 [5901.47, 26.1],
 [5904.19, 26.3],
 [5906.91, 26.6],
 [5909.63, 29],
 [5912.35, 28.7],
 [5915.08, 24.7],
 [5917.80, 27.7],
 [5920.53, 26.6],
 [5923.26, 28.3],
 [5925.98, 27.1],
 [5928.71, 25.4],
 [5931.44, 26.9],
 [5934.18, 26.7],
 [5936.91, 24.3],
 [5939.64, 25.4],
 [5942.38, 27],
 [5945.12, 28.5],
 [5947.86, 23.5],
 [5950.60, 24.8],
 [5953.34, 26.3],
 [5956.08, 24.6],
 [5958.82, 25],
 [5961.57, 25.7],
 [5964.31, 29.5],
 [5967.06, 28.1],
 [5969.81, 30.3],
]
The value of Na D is 2.0 Ang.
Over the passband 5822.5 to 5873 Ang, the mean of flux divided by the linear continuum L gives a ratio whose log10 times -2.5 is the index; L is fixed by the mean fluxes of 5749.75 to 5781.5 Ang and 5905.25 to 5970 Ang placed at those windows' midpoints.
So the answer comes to 0.06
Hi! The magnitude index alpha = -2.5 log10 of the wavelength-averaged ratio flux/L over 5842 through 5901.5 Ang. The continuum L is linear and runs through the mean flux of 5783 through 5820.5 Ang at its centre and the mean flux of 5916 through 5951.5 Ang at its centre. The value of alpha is 0.06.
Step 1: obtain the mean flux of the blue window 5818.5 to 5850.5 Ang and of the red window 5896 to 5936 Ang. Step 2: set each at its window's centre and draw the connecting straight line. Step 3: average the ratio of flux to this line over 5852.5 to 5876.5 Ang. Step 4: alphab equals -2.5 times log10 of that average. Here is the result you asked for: 0.048 mag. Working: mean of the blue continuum 25.8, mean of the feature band 25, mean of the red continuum 26.6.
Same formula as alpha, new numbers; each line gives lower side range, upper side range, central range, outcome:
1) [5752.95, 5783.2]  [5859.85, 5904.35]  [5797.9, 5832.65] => 0.00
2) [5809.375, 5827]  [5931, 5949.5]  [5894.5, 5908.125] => 0.02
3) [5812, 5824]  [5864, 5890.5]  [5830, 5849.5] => -0.03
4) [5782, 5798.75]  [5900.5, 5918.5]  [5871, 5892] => 0.13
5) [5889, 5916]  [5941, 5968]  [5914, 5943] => -0.02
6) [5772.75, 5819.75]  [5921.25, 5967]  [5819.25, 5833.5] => 0.00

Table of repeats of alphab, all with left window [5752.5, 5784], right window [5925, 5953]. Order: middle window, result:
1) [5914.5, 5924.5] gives -0.04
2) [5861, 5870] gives 0.07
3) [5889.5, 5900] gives 0.11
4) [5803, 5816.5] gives 0.09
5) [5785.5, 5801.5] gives -0.02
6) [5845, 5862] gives 0.07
